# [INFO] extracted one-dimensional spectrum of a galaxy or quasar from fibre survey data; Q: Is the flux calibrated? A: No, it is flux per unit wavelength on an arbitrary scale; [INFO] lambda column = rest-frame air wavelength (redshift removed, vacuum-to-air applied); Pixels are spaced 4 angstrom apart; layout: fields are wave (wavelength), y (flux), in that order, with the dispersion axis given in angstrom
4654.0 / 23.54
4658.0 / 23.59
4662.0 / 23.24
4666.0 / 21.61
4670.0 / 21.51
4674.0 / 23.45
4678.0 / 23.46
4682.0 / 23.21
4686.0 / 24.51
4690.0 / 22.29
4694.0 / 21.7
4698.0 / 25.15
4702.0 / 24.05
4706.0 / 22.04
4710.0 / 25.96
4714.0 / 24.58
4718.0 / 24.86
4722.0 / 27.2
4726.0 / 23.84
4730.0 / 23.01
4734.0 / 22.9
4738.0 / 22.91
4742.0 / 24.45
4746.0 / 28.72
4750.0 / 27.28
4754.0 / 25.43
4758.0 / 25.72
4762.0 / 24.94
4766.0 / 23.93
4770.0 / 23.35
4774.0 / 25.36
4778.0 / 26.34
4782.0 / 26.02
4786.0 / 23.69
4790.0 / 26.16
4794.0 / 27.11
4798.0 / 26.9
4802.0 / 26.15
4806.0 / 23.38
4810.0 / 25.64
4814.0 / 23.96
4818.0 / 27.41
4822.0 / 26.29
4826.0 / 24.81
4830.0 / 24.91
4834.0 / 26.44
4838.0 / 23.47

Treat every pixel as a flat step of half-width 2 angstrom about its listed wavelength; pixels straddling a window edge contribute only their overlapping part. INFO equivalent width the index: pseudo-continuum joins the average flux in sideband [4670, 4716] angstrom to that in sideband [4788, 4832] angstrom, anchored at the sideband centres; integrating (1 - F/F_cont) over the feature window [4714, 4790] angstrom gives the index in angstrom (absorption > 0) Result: -1.1 angstrom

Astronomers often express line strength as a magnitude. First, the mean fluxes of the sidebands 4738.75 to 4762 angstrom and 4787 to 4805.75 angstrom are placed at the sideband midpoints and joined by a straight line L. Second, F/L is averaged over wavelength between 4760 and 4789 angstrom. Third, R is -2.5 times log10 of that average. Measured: 0.05 mag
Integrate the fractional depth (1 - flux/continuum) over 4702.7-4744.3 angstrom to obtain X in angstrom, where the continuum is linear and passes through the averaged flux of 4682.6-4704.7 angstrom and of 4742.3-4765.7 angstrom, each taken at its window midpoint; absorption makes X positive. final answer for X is 0.92 angstrom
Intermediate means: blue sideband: 23.5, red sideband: 26.1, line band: 24.2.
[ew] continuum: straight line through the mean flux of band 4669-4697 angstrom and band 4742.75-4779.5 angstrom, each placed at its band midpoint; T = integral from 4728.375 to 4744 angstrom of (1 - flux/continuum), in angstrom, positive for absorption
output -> 0.9 angstrom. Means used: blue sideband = 23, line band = 23.3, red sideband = 25.6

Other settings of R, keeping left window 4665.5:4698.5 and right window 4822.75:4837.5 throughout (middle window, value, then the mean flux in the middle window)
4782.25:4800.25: -0.056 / 26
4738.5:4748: -0.091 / 26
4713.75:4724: -0.096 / 25.7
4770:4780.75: -0.043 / 25.4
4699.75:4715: -0.036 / 24.1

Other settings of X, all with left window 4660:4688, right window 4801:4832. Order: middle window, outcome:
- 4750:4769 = -0.6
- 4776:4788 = -0.3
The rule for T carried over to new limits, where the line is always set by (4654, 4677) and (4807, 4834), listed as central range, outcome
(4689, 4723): -1.0 angstrom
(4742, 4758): -1.6 angstrom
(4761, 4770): 0.1 angstrom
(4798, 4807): -0.1 angstrom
